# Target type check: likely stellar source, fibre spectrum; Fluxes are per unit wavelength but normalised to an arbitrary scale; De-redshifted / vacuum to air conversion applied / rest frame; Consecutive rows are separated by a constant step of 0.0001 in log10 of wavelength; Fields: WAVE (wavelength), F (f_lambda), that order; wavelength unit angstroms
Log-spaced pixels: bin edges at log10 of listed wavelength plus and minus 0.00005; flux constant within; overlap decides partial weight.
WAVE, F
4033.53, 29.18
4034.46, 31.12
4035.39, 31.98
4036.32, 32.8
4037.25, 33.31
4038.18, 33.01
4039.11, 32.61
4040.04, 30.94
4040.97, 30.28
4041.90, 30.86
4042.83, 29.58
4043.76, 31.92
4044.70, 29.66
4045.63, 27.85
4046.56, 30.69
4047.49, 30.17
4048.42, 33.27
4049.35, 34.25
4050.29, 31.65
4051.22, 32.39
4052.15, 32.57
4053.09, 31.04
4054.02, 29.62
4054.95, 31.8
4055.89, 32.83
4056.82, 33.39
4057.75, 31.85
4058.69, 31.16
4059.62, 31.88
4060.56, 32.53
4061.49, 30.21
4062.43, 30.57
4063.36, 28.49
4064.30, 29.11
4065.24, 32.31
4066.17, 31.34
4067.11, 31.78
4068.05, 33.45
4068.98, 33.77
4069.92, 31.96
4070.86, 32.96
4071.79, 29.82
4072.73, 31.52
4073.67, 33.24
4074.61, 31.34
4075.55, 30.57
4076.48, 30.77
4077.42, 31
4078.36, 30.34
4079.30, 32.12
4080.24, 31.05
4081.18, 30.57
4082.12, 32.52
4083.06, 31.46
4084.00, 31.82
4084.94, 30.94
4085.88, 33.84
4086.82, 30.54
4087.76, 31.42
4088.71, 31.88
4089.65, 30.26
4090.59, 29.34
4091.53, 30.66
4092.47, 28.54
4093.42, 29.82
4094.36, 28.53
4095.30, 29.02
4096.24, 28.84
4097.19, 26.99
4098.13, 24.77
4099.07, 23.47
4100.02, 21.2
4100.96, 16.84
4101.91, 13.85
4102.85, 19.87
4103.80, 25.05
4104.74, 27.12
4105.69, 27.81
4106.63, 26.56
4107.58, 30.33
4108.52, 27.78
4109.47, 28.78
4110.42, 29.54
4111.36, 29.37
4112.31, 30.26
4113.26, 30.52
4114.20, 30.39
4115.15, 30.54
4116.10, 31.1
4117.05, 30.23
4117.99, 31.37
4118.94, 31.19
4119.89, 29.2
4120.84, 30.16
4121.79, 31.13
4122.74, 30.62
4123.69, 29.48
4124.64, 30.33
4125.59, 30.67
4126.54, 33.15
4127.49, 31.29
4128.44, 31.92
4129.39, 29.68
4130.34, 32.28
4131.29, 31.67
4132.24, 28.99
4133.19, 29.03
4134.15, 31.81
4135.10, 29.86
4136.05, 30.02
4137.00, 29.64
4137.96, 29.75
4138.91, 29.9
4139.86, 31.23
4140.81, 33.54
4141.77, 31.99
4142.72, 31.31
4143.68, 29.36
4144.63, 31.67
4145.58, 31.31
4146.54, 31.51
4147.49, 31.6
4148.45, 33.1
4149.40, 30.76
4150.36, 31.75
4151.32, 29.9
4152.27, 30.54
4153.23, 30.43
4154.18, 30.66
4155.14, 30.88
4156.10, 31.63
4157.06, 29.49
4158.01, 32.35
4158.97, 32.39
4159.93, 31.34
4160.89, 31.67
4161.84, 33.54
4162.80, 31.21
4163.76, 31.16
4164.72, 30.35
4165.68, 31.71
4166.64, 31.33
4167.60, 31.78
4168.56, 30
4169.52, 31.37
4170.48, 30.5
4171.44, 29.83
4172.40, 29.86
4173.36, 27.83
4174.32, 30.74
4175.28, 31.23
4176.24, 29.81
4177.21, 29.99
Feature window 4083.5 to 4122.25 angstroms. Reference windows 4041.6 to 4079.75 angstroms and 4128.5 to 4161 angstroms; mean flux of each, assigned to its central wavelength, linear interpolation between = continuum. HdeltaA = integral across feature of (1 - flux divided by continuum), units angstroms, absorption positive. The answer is 3.6 angstroms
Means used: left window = 31.4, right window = 31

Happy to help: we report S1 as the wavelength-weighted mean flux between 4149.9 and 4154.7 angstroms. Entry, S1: 30.7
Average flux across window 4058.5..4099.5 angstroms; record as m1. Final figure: 30.7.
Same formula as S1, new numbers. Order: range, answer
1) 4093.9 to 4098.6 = 27.7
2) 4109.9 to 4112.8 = 29.7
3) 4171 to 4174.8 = 29.6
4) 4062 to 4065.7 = 30.1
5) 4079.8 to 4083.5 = 31.4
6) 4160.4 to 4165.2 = 31.6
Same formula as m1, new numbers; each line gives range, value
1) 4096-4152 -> 29.2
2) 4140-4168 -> 31.4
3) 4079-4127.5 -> 28.9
